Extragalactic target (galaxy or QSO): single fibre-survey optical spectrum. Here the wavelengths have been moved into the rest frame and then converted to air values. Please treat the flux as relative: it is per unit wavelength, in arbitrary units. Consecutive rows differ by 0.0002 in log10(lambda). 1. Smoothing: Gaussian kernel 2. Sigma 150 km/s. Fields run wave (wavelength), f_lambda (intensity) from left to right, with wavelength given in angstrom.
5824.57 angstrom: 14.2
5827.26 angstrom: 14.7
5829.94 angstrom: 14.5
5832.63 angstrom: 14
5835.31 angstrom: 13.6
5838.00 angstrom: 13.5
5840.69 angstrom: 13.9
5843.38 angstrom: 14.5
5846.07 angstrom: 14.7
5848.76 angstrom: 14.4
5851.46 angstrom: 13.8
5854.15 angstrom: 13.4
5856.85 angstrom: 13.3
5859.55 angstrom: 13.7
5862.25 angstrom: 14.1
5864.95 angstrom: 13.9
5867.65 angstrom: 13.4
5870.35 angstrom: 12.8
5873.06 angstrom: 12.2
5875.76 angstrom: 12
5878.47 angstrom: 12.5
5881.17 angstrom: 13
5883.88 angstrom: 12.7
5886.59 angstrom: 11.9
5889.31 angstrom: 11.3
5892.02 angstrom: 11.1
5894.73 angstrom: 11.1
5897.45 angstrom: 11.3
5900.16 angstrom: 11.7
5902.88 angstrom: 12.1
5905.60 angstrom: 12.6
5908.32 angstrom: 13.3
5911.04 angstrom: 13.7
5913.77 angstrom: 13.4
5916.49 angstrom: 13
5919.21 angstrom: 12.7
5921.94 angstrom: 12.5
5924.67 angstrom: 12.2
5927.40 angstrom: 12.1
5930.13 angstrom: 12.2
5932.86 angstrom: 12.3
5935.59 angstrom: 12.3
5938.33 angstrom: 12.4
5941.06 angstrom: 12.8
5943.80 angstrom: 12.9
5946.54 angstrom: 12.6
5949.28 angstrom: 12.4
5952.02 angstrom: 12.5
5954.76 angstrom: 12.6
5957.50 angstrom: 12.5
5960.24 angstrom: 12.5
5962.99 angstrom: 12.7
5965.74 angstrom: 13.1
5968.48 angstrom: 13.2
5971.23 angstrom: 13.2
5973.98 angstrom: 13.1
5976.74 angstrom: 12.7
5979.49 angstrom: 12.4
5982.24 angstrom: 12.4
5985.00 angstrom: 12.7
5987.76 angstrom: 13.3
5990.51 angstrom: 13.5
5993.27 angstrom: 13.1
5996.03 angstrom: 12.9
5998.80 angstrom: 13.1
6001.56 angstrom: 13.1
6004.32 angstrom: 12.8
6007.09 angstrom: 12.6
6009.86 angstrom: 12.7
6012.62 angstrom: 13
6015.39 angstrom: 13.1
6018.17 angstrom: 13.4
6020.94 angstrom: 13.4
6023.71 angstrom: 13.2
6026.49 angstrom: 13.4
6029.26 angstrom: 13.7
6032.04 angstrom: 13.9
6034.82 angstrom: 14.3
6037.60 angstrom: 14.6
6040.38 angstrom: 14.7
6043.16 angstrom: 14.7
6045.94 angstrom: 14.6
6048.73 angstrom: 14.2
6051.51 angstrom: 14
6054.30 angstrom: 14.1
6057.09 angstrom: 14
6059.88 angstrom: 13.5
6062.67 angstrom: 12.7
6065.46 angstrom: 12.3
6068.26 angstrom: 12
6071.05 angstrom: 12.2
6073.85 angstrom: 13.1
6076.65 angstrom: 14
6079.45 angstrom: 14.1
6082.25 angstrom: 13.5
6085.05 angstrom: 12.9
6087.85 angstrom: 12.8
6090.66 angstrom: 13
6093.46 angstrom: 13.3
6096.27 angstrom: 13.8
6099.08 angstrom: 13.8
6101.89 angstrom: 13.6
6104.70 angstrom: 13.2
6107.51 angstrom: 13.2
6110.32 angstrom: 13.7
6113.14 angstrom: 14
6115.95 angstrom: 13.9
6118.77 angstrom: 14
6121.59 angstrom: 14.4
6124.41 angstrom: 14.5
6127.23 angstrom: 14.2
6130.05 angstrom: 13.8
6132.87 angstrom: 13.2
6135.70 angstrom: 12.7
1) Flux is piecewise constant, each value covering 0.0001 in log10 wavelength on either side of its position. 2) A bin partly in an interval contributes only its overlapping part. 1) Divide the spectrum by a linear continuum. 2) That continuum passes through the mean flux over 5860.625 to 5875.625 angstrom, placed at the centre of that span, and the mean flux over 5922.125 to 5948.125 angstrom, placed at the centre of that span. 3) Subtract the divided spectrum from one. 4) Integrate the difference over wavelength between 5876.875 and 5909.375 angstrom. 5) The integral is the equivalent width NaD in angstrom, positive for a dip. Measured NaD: 2.2 angstrom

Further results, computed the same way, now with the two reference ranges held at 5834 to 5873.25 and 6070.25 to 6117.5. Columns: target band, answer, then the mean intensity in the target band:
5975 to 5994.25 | 0.98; 12.9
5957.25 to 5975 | 0.87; 12.9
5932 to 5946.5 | 1.13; 12.6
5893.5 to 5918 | 2.12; 12.5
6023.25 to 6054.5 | -1.49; 14.1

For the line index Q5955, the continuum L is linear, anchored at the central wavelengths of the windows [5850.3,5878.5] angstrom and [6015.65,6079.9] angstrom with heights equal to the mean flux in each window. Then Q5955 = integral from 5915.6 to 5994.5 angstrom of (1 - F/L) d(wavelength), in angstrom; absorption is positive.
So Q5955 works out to 4.36 angstrom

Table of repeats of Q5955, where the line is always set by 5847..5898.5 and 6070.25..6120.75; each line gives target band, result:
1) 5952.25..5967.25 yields 0.42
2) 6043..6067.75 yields -0.62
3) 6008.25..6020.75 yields 0.13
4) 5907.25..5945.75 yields 0.69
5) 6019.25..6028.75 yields -0.09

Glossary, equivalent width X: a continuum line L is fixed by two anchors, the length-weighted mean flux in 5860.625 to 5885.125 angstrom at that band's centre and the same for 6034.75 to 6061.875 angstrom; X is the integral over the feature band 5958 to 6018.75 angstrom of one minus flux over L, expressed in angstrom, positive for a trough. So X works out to 3.9 angstrom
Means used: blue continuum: 13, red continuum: 14.2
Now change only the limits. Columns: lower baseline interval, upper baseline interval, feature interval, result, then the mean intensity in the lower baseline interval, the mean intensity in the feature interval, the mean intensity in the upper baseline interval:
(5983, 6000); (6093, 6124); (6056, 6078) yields 0.9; 13.1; 13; 13.8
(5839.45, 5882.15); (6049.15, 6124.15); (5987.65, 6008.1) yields 0.6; 13.5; 13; 13.5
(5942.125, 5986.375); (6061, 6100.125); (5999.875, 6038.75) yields -1.4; 12.7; 13.4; 13.1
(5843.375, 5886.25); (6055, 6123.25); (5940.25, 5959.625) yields 1.1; 13.3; 12.6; 13.4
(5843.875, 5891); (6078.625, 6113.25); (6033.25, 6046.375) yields -1.2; 13.1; 14.6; 13.4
